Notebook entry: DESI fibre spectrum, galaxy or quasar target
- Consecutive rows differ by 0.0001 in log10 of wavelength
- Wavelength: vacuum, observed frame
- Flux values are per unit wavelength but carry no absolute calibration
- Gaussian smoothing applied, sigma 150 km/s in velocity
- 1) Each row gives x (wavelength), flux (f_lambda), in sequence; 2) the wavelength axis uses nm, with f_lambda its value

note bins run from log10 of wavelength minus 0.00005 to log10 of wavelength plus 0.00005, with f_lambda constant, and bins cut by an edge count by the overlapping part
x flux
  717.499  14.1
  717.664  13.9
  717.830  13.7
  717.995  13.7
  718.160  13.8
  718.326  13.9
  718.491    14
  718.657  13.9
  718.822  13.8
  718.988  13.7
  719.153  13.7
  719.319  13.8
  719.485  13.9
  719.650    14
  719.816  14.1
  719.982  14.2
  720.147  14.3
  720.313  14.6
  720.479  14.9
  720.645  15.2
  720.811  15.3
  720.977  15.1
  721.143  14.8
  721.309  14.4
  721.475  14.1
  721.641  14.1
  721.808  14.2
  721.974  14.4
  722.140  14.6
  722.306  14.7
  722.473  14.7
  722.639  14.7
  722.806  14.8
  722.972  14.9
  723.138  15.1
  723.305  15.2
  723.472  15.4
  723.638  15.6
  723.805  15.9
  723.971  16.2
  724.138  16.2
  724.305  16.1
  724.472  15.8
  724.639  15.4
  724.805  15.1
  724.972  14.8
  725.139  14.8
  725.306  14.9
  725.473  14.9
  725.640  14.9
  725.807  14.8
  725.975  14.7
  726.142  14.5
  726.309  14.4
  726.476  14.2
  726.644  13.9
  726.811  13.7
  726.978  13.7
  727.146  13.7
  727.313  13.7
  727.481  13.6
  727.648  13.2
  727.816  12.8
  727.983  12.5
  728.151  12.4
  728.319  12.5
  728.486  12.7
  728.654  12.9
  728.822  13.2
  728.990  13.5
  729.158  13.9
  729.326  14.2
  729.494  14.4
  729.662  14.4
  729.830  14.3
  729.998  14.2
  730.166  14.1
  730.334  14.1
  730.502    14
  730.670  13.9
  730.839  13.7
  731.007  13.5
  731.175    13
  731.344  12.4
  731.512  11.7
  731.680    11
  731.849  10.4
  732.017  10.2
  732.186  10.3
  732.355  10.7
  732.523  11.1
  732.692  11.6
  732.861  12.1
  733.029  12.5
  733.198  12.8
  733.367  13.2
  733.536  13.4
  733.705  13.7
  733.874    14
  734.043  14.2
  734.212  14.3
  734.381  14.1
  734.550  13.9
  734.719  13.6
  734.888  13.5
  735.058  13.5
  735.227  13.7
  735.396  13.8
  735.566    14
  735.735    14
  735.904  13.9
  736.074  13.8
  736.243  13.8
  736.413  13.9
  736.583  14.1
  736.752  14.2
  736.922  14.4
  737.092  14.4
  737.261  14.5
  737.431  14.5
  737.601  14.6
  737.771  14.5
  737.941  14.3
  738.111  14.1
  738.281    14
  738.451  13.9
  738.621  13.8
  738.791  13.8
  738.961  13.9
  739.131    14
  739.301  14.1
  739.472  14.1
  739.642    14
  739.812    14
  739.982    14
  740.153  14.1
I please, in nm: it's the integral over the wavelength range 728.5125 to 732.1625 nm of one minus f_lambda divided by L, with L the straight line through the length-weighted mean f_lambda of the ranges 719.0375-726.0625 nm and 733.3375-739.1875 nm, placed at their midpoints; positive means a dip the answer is 0.31 nm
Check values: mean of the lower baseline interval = 14.8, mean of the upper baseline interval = 14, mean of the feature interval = 13.1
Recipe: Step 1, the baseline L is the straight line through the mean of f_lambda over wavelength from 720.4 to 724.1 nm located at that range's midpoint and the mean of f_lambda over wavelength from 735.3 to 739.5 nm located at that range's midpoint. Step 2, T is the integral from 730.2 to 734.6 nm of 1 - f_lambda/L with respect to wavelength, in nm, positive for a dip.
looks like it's 0.51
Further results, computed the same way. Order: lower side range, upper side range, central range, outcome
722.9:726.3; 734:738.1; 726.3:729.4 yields 0.318 nm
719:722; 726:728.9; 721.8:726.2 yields -0.384 nm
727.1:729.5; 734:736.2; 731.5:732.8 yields 0.262 nm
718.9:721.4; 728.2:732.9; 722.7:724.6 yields -0.233 nm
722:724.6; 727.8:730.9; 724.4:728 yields 0.047 nm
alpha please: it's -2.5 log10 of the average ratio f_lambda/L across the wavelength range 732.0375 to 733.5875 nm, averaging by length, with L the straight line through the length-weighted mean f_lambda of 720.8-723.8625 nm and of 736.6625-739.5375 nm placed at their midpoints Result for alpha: 0.21 mag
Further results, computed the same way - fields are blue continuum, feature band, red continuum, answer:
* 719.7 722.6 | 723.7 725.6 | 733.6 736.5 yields -0.08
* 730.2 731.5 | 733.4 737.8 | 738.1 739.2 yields -0.02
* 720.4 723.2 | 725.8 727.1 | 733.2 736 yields 0.01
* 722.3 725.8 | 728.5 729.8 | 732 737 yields 0.04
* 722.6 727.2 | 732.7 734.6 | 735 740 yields 0.07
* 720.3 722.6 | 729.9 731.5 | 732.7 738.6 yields 0.04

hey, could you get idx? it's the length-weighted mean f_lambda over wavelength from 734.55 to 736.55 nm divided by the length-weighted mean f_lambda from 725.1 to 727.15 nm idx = 1.0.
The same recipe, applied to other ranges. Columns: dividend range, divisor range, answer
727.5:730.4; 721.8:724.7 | 0.88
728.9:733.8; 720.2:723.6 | 0.87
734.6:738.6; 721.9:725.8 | 0.92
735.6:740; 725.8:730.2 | 1.03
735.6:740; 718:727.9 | 0.97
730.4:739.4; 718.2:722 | 0.94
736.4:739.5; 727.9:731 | 1.04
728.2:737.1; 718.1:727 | 0.90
